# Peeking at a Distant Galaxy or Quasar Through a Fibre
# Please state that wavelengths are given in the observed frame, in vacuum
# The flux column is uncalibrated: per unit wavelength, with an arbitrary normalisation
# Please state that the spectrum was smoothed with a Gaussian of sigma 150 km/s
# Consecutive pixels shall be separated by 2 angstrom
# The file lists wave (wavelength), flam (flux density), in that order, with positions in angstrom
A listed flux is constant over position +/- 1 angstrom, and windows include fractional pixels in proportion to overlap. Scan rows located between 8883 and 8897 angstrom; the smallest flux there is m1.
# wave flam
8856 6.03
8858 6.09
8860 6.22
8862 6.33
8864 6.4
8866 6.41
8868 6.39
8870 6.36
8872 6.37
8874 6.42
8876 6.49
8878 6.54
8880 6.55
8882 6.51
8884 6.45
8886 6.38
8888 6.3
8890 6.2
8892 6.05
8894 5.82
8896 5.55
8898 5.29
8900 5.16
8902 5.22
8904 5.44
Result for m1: 5.55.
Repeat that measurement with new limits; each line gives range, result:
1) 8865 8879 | 6.36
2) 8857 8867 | 6.09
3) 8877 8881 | 6.54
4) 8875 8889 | 6.3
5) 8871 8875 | 6.37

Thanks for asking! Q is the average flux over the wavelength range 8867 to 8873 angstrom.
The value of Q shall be 6.37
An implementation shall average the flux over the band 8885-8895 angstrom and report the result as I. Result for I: 6.15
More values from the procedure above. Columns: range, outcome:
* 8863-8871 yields 6.39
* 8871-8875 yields 6.39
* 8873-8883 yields 6.5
